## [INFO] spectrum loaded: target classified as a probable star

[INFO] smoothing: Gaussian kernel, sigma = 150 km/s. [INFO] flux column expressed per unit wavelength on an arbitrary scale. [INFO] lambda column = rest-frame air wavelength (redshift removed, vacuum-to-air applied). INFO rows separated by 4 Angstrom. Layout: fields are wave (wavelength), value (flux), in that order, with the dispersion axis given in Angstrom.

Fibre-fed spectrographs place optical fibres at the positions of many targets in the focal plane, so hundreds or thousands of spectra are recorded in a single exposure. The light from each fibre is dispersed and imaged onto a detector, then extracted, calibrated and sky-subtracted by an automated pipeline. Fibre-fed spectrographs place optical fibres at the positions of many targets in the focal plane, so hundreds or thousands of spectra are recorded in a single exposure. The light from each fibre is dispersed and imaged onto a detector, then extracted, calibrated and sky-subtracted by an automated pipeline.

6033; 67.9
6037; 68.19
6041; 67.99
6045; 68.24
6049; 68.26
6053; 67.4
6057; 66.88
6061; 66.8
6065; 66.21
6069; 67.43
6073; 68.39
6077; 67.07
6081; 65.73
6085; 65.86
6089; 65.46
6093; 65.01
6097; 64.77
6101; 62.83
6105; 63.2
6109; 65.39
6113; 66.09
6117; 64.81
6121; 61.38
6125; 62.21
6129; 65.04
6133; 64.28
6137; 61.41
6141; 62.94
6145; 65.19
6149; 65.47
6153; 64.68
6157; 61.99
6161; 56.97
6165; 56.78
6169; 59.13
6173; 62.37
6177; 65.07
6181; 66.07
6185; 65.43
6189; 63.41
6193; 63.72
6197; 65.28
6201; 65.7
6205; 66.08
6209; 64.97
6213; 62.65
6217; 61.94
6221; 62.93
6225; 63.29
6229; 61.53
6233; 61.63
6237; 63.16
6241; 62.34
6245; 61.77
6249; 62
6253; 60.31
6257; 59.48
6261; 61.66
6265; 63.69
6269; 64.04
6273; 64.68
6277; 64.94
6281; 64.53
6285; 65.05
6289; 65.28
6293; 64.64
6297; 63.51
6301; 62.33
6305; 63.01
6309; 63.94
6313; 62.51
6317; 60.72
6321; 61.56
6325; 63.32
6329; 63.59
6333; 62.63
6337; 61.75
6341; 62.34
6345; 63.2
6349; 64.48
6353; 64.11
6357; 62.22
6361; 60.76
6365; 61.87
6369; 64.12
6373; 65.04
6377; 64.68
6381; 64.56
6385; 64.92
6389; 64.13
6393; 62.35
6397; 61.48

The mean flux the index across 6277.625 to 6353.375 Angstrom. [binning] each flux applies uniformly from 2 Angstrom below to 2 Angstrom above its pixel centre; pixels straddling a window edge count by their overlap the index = 63.3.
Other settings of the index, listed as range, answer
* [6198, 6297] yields 63.3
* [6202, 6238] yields 63.2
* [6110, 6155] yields 64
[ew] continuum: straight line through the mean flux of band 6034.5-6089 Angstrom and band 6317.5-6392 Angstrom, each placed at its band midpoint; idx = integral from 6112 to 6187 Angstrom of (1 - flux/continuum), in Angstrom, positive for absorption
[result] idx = 3.45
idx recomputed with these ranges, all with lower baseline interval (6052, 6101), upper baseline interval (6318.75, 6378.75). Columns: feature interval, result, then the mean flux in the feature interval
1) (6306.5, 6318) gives 0.16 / 62.6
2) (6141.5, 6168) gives 1.43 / 61.8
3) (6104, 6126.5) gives 0.64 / 63.9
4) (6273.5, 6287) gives -0.21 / 64.8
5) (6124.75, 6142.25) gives 0.61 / 63.3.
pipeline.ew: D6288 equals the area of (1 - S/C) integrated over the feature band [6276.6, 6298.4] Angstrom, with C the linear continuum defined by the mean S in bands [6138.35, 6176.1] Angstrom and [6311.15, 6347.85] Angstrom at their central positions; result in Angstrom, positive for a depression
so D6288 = -0.8 Angstrom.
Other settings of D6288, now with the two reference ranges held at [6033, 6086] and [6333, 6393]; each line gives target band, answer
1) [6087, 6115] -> 0.9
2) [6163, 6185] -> 1.2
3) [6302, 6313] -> 0.2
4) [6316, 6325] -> 0.3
